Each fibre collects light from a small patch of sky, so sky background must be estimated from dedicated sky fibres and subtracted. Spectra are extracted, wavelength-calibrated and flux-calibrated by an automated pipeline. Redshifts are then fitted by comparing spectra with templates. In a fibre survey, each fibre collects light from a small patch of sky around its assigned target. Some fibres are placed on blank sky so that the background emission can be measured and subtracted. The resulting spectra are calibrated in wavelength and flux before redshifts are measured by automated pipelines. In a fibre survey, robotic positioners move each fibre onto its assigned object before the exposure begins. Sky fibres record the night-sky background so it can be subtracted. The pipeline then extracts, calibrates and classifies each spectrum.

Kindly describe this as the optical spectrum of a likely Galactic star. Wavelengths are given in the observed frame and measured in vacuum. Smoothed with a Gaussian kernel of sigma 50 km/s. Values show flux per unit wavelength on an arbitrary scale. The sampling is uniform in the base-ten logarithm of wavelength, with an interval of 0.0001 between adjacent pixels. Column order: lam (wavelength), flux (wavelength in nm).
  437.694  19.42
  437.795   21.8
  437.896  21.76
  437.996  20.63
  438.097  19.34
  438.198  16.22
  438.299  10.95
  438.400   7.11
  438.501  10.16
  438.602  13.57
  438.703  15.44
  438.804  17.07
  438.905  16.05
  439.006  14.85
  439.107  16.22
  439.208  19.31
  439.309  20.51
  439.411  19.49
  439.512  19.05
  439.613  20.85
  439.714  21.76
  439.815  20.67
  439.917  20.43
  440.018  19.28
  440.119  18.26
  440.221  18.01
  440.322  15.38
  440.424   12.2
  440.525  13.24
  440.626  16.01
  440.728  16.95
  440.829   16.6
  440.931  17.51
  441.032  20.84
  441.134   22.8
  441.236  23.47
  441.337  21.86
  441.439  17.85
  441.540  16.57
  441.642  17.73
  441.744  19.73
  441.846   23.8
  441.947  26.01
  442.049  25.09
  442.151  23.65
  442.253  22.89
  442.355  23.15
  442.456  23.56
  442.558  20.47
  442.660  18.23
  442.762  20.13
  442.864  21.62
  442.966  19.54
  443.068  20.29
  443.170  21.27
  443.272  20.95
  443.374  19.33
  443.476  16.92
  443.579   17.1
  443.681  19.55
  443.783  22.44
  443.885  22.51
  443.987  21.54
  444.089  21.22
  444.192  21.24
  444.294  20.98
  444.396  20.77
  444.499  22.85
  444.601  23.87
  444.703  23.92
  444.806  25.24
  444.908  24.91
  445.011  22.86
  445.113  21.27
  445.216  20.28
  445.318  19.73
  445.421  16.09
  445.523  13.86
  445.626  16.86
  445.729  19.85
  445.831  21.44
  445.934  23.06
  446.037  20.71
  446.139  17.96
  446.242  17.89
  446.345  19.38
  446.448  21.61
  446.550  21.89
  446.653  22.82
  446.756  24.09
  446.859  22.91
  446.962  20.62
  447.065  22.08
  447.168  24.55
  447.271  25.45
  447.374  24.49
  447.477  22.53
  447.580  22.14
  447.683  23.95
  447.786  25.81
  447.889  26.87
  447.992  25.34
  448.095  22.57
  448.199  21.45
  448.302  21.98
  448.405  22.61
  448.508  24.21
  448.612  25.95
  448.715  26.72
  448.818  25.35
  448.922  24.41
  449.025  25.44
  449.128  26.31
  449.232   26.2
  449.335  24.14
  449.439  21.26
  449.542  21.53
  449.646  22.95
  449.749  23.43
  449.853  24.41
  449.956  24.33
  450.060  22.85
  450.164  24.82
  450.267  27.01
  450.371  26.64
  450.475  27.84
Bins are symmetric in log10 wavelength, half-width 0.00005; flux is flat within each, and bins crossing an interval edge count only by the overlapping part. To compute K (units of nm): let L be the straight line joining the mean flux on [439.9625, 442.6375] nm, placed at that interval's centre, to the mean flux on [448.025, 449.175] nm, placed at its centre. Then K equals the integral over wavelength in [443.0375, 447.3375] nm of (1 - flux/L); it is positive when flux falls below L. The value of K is 0.208 nm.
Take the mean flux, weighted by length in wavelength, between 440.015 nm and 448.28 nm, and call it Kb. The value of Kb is 20.9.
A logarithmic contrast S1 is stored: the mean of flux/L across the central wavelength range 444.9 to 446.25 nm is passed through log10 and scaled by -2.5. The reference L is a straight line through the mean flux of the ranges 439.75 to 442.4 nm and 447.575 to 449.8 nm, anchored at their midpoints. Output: 0.14 mag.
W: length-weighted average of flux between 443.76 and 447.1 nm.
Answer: 21.2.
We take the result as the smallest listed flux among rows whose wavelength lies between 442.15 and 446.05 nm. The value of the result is 13.86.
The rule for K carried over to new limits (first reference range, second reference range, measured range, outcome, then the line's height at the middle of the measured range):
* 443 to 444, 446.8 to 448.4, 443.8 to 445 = -0.10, 20.9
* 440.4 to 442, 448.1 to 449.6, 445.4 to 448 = 0.11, 22.7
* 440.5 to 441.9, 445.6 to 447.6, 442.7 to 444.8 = -0.07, 20.3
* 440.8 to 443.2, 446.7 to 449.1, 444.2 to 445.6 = 0.08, 22.5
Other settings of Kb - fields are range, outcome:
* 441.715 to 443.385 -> 21.8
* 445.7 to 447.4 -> 21.8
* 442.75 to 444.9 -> 21.2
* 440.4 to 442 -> 19.1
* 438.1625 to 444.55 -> 19.1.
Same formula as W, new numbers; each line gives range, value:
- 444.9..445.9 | 19.5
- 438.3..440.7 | 16.6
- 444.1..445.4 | 22.1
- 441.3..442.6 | 21.7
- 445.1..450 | 22.5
